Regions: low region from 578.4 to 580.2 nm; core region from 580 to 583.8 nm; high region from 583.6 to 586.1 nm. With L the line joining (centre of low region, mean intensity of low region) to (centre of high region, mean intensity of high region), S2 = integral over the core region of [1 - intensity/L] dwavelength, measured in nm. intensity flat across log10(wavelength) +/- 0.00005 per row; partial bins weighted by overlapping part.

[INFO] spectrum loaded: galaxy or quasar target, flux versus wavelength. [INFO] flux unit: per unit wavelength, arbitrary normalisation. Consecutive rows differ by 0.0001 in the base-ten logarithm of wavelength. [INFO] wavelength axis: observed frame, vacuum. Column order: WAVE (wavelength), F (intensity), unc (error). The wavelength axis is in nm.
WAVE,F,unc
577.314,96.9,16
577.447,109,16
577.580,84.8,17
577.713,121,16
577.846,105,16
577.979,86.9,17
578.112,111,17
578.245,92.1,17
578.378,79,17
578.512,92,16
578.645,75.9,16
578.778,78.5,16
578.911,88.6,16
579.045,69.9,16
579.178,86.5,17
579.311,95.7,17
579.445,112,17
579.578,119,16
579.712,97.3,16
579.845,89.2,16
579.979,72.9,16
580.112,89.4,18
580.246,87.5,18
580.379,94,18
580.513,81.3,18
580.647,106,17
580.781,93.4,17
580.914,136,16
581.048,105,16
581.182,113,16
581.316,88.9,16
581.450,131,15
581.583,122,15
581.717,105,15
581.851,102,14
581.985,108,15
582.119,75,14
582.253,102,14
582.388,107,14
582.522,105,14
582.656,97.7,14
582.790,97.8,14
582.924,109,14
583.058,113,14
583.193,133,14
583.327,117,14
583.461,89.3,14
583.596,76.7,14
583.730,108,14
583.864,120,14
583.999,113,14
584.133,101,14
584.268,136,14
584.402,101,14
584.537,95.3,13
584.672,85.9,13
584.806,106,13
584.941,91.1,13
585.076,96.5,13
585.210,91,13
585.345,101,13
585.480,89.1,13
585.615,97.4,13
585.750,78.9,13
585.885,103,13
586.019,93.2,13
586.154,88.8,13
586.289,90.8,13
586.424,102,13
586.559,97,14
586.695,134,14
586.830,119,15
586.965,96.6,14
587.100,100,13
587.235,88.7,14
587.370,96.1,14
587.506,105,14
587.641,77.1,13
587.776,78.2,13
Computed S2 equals -0.35 nm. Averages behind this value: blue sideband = 89.4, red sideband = 99.8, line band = 103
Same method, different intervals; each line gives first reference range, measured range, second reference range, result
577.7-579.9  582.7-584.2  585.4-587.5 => -0.16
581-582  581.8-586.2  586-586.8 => 0.20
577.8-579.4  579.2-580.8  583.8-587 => -0.06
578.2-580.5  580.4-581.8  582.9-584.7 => -0.16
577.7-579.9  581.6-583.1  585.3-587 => -0.10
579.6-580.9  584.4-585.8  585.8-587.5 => 0.07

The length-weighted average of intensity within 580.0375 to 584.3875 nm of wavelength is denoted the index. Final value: 105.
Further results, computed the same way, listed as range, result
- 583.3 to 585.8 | 99.5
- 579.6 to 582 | 101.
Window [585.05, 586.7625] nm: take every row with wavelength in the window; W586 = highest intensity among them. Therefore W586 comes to 134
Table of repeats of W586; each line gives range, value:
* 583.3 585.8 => 136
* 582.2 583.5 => 133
